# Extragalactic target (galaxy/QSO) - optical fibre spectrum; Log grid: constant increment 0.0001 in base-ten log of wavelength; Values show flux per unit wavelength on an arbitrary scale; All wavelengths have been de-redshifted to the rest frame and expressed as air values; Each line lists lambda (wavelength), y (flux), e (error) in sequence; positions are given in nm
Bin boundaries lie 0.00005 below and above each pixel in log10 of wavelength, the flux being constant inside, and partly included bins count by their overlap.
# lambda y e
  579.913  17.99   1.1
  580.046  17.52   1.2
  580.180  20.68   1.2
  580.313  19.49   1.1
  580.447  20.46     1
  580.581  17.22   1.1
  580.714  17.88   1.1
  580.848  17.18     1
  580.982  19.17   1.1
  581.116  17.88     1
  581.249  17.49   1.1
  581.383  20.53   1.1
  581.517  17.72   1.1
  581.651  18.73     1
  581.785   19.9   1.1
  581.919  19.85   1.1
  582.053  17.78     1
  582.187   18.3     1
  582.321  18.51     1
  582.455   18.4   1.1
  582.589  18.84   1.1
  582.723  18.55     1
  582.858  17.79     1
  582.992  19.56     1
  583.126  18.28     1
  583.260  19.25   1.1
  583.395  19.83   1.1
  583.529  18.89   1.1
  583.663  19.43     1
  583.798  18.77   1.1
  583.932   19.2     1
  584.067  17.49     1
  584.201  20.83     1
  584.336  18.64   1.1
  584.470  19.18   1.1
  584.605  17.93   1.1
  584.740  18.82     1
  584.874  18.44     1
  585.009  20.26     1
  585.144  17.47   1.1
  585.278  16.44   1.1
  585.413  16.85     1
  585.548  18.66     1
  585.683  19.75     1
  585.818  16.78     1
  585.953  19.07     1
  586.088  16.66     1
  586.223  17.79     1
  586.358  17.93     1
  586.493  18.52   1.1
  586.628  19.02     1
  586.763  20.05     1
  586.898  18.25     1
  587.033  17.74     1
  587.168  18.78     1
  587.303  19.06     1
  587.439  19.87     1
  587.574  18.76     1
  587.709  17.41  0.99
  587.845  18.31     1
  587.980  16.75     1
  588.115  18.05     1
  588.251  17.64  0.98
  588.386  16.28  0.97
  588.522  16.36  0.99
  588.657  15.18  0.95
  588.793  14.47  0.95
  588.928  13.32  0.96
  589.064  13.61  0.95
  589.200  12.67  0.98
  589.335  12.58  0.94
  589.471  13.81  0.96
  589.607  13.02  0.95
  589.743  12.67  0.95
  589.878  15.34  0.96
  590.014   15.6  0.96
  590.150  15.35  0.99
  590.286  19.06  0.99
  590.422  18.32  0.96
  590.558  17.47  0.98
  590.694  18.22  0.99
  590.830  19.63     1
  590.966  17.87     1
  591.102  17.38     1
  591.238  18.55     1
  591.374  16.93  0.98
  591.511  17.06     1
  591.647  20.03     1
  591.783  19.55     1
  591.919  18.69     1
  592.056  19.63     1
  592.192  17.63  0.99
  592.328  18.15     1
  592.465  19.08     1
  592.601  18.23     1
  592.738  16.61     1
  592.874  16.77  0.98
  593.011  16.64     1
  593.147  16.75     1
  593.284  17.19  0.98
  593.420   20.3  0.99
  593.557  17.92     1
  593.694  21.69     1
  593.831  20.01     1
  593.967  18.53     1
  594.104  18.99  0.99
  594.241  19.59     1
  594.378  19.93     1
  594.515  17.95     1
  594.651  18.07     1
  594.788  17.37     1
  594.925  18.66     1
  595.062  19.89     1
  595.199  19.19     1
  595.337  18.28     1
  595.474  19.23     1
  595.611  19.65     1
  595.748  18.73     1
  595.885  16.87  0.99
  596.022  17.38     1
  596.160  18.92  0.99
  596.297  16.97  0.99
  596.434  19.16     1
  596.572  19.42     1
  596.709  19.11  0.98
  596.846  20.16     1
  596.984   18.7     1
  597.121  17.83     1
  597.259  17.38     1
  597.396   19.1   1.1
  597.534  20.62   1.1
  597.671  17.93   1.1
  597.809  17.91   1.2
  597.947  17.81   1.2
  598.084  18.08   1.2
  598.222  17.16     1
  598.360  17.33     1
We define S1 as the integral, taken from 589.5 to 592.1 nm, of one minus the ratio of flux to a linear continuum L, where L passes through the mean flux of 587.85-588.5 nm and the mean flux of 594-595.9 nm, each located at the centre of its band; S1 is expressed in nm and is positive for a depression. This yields 0.08 nm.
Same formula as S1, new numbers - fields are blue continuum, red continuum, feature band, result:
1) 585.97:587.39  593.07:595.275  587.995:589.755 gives 0.36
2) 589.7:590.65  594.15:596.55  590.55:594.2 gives -0.22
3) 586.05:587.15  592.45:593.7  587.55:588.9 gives 0.11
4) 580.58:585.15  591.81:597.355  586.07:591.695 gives 0.51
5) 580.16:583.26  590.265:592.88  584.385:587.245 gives 0.03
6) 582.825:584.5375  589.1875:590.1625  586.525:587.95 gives -0.24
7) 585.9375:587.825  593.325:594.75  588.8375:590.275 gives 0.36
